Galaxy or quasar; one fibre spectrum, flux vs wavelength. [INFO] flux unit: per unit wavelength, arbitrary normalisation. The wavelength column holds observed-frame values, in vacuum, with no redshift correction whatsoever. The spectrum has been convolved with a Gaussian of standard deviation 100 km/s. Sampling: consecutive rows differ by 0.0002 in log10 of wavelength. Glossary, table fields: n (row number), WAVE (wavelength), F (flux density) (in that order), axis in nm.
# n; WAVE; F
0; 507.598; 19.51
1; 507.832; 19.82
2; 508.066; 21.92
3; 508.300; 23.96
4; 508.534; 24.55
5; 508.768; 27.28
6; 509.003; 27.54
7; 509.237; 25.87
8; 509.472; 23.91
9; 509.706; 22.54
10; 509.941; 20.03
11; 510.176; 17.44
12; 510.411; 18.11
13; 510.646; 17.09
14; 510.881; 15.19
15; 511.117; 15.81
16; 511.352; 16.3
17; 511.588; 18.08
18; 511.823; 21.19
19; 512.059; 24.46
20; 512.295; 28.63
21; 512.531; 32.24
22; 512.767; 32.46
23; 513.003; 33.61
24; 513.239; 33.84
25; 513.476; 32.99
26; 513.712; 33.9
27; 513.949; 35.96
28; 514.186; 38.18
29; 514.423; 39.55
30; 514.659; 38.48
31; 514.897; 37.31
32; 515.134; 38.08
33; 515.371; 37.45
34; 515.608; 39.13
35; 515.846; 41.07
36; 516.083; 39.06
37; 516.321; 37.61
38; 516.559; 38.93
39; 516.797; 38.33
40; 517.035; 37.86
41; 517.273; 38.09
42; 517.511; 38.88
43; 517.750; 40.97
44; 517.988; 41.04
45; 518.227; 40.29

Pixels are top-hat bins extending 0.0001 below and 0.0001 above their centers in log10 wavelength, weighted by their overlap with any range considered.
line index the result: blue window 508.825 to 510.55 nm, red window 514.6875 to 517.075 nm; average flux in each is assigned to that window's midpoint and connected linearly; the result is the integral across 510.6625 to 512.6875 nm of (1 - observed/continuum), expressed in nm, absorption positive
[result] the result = 0.46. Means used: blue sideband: 22.3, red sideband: 38.5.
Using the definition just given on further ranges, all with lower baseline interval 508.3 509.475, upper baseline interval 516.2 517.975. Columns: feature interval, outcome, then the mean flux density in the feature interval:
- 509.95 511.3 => 0.55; 17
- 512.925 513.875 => -0.02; 33.7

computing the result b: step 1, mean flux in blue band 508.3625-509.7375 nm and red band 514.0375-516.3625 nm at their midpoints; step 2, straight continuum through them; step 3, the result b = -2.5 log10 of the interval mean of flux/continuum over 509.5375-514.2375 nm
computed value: 0.26 mag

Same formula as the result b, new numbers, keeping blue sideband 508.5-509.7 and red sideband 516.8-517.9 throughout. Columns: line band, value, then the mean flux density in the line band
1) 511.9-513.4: 0.03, 30.7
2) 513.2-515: -0.08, 36.4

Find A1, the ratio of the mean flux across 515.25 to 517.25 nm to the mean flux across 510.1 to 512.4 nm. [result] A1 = 2.0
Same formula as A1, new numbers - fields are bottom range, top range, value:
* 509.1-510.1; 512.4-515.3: 1.55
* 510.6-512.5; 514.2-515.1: 1.89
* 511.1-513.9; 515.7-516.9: 1.41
